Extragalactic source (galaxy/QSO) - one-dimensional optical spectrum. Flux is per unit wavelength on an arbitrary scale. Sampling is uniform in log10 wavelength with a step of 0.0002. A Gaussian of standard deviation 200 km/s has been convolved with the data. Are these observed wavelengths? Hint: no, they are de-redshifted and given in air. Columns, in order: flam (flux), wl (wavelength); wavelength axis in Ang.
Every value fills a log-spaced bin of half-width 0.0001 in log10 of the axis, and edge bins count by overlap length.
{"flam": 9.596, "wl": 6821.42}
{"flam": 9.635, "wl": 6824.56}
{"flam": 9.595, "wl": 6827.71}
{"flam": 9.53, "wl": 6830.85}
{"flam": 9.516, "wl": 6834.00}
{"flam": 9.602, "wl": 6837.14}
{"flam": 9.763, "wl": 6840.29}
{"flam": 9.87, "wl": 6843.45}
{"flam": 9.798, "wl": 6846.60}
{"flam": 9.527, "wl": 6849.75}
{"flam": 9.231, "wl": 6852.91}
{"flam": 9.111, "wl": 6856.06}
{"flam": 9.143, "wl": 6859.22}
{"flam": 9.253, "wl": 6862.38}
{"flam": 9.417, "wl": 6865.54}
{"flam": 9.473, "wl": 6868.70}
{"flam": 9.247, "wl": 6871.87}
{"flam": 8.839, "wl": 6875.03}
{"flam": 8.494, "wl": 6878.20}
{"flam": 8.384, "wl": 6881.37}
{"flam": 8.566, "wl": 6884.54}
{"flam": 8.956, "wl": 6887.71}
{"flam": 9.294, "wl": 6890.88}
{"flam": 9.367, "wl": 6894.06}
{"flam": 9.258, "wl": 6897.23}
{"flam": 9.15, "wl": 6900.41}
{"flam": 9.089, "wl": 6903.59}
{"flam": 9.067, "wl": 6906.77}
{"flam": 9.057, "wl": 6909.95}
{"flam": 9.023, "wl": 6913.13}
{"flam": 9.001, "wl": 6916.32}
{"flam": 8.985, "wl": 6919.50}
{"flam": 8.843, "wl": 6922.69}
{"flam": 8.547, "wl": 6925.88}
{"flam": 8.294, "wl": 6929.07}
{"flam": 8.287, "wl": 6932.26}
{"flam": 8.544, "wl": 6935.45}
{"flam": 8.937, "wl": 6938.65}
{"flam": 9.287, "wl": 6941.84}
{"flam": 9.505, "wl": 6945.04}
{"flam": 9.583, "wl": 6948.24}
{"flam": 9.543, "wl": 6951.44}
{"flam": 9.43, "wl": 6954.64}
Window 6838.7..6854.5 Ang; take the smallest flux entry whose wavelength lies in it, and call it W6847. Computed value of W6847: 9.231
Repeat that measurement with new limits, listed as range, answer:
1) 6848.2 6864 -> 9.111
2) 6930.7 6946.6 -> 8.287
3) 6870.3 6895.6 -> 8.384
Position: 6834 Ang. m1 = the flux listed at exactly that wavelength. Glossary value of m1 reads 9.516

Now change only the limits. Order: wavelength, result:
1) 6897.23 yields 9.258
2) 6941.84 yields 9.287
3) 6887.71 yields 8.956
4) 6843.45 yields 9.87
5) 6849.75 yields 9.527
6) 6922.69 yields 8.843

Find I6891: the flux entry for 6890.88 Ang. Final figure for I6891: 9.294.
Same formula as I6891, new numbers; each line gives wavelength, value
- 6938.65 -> 8.937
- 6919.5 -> 8.985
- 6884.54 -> 8.566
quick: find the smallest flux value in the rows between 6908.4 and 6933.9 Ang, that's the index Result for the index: 8.287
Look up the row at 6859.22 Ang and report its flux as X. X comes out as 9.143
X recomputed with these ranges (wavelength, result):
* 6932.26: 8.287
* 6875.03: 8.839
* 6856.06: 9.111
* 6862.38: 9.253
